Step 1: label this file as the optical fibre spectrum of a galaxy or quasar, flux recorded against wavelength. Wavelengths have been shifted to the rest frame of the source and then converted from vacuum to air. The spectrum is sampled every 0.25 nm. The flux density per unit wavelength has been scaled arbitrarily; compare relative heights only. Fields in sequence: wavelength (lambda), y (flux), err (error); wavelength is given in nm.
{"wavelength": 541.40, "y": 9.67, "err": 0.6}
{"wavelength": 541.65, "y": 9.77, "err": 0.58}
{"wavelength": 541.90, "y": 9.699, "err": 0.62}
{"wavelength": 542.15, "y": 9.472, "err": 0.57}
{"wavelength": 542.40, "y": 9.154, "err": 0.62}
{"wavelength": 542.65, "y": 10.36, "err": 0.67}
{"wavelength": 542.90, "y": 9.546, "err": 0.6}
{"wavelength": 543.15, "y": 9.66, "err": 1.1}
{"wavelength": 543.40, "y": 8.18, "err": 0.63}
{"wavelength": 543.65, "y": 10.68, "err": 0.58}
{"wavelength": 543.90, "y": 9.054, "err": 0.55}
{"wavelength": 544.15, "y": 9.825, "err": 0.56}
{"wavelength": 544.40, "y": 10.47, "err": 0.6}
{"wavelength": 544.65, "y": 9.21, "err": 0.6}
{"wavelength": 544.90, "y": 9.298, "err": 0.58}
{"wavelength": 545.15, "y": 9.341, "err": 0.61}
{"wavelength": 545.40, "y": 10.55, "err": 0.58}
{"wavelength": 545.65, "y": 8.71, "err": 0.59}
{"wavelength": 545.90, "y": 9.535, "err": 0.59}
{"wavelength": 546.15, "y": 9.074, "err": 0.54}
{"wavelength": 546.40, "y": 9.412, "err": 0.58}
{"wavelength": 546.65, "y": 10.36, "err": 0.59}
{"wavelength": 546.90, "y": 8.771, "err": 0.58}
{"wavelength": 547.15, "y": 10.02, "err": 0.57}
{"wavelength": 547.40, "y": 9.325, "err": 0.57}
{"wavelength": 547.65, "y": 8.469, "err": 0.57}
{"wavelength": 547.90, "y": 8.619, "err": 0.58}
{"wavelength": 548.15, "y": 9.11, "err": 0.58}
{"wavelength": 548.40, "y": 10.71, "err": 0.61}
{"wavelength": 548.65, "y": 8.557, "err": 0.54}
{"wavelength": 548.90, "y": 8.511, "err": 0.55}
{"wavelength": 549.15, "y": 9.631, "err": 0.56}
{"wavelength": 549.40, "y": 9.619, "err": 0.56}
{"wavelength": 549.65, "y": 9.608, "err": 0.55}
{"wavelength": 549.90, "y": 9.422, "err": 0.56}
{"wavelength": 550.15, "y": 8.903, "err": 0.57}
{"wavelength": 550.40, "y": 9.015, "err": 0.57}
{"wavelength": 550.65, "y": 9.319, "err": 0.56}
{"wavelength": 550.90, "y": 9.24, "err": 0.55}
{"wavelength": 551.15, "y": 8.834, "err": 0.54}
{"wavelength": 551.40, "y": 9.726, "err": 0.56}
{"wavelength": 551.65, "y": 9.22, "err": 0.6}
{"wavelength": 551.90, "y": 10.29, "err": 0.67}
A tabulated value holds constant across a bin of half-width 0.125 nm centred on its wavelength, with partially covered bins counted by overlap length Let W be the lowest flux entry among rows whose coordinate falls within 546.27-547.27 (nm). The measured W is 8.771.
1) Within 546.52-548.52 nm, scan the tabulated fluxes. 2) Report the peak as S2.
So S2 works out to 10.71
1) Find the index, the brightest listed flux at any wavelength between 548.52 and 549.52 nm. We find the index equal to 9.631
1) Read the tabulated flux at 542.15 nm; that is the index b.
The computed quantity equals 9.472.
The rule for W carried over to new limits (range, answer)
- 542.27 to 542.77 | 9.154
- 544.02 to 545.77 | 8.71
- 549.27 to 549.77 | 9.608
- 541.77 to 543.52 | 8.18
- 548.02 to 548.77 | 8.557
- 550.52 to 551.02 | 9.24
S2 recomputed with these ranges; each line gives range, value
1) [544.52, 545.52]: 10.55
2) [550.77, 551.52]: 9.726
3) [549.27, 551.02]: 9.619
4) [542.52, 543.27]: 10.36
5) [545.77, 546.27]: 9.535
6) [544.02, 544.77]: 10.47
